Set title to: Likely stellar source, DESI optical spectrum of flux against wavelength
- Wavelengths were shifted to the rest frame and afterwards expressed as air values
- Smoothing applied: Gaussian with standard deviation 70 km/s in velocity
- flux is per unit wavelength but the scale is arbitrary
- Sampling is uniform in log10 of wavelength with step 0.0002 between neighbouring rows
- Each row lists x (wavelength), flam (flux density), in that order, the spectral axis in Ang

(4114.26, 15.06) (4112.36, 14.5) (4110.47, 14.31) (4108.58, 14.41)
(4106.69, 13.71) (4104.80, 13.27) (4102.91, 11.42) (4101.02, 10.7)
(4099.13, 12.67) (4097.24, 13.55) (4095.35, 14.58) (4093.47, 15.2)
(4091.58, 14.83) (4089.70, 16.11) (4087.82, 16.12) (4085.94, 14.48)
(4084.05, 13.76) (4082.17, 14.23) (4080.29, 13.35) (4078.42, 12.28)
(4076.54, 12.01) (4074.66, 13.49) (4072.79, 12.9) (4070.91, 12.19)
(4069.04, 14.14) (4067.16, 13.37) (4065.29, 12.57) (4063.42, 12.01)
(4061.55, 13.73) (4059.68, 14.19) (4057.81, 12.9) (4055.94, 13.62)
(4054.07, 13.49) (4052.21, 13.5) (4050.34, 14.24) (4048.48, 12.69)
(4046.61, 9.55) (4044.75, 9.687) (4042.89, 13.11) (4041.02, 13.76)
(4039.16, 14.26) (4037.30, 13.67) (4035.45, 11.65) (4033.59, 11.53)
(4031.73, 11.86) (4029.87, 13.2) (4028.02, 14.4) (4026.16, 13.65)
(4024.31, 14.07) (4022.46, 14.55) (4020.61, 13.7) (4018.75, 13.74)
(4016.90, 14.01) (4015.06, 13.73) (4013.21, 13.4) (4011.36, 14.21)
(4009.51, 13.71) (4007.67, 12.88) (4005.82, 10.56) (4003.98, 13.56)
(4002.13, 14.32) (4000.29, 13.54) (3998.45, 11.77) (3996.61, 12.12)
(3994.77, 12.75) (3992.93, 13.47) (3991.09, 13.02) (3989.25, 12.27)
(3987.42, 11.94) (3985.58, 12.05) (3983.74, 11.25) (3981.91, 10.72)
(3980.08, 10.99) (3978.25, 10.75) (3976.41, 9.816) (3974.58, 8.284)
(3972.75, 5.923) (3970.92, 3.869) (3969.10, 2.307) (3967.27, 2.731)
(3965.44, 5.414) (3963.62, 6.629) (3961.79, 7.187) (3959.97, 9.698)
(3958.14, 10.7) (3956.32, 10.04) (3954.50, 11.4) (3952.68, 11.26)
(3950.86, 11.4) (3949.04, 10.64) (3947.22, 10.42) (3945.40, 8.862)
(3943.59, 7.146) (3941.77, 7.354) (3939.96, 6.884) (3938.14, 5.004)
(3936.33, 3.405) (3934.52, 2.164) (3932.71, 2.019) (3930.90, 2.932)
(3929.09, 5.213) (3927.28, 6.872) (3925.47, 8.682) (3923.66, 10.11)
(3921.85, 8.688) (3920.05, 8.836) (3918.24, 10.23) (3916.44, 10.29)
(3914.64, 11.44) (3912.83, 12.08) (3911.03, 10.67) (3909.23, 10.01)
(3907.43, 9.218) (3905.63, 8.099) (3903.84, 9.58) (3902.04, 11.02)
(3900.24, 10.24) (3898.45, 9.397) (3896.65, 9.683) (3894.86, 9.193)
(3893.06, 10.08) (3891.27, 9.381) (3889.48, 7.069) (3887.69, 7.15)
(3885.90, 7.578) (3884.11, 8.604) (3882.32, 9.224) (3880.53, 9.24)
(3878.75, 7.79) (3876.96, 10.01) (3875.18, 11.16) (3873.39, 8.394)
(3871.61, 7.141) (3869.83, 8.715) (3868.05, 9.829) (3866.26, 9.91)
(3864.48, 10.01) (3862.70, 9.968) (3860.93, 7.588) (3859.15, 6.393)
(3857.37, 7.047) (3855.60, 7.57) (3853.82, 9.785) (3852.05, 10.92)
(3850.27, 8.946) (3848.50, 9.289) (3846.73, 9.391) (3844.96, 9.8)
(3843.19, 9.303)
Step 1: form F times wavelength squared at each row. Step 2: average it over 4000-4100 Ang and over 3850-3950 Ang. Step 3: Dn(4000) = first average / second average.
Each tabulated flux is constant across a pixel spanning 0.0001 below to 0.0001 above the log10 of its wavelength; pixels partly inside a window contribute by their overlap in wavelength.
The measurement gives 1.7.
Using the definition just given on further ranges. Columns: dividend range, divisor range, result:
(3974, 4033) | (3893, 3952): 1.57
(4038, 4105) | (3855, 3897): 1.69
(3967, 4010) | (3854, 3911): 1.26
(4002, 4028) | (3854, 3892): 1.70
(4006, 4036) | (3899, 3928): 1.44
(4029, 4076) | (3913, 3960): 1.66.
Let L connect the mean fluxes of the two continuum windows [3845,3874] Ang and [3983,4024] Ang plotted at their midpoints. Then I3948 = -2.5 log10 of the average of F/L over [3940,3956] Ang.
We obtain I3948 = 0.18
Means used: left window 8.84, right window 13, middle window 9.66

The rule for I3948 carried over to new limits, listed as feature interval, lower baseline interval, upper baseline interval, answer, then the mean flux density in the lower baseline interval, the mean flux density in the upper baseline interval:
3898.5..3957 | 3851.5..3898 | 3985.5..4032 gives 0.23 mag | 8.81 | 13.2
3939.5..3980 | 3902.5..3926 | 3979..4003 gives 0.35 mag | 9.88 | 12.3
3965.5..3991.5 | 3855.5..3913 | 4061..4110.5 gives 0.26 mag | 9.05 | 13.5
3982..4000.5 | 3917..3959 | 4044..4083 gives -0.23 mag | 7.86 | 12.9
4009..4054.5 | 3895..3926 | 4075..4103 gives -0.06 mag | 9.9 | 13.7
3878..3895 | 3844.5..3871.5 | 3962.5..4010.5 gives 0.09 mag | 8.94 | 10.3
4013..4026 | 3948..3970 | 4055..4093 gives -0.24 mag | 8.29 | 13.6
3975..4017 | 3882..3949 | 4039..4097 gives -0.13 mag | 8.26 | 13.4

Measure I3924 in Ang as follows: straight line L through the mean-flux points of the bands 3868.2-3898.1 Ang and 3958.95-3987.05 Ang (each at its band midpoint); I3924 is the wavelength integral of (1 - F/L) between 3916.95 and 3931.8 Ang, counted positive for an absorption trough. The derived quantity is 1.2 Ang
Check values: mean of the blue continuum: 8.81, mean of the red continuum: 7.93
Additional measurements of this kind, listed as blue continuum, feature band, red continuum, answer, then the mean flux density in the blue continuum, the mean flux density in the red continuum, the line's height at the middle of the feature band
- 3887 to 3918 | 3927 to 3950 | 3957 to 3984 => 6.7 Ang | 9.71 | 7.69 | 8.64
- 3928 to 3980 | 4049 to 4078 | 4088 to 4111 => -2.5 Ang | 7.19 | 13.8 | 12.2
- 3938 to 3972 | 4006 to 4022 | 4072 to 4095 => -4.2 Ang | 7.89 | 14.1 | 10.7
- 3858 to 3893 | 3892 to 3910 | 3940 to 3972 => -2.4 Ang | 8.71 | 8.02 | 8.49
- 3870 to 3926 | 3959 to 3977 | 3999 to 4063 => 8.3 Ang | 9.36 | 13.2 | 11.4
